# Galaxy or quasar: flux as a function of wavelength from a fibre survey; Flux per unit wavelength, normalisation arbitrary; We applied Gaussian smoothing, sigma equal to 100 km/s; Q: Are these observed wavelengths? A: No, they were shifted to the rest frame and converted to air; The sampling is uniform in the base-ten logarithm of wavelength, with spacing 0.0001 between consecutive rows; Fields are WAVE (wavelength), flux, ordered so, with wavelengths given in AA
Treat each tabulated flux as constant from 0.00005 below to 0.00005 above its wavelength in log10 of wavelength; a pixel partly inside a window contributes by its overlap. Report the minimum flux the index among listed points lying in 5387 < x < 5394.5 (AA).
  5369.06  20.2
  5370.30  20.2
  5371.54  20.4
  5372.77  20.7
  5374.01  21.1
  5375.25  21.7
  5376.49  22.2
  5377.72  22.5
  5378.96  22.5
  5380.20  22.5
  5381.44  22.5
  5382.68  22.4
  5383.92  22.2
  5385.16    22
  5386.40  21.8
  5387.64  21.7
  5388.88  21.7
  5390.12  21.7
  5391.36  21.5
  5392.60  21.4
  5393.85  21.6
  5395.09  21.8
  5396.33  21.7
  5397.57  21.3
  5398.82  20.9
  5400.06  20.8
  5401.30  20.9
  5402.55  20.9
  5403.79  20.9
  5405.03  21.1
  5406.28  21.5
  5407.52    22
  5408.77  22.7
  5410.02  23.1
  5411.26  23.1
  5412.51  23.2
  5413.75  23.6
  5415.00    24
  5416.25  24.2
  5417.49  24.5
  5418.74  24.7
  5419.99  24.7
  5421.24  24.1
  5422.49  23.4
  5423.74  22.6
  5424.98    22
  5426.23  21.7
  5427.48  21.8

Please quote 21.4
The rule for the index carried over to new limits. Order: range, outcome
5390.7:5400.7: 20.8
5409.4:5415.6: 23.1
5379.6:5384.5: 22.2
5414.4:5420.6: 24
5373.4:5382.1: 21.1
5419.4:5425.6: 22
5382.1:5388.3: 21.7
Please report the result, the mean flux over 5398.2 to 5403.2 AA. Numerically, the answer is 20.9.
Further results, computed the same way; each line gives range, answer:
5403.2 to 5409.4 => 21.6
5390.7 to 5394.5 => 21.5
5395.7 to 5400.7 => 21.2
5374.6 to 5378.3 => 22.1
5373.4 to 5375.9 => 21.4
